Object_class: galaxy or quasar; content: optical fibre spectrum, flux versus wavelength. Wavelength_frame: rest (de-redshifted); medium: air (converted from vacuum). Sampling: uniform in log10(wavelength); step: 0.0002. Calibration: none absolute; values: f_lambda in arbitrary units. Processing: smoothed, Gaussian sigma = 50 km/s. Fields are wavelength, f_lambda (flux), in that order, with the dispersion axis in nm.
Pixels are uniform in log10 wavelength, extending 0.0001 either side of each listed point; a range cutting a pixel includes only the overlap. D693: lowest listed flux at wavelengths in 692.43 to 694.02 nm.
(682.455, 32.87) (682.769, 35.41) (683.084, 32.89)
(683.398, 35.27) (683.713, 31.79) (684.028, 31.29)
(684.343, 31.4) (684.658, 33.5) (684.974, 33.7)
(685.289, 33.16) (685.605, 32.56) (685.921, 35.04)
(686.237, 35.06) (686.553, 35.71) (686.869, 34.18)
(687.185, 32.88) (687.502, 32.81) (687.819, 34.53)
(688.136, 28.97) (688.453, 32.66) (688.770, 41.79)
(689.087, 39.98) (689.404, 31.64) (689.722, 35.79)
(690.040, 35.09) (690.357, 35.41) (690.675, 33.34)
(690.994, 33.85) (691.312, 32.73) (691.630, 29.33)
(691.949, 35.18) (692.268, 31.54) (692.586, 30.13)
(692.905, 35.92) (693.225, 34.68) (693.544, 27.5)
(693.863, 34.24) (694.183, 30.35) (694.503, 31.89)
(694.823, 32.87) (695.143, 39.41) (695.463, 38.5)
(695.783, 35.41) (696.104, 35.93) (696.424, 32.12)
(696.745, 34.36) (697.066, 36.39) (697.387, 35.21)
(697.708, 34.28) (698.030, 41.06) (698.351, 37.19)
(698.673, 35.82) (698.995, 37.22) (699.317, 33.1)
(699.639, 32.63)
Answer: 27.5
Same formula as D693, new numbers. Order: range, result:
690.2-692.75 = 29.33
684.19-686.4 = 31.4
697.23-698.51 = 34.28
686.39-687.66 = 32.81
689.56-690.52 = 35.09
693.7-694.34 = 30.35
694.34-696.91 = 31.89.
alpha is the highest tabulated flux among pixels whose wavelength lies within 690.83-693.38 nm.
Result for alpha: 35.92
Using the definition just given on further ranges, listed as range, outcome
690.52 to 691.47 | 33.85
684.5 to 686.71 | 35.71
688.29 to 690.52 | 41.79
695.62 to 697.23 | 36.39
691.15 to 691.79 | 32.73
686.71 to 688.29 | 34.53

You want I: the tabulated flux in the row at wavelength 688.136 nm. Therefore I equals 28.97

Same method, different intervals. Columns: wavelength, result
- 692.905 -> 35.92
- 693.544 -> 27.5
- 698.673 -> 35.82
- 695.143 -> 39.41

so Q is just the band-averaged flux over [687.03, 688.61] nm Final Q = 32.3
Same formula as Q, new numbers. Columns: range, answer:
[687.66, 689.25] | 35.6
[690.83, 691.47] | 33.3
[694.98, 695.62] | 38.9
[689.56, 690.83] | 34.9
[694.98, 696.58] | 36.3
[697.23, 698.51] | 36.9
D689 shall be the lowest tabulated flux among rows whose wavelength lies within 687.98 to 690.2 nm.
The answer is 28.97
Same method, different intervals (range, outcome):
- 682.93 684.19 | 31.29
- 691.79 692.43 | 31.54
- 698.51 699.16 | 35.82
